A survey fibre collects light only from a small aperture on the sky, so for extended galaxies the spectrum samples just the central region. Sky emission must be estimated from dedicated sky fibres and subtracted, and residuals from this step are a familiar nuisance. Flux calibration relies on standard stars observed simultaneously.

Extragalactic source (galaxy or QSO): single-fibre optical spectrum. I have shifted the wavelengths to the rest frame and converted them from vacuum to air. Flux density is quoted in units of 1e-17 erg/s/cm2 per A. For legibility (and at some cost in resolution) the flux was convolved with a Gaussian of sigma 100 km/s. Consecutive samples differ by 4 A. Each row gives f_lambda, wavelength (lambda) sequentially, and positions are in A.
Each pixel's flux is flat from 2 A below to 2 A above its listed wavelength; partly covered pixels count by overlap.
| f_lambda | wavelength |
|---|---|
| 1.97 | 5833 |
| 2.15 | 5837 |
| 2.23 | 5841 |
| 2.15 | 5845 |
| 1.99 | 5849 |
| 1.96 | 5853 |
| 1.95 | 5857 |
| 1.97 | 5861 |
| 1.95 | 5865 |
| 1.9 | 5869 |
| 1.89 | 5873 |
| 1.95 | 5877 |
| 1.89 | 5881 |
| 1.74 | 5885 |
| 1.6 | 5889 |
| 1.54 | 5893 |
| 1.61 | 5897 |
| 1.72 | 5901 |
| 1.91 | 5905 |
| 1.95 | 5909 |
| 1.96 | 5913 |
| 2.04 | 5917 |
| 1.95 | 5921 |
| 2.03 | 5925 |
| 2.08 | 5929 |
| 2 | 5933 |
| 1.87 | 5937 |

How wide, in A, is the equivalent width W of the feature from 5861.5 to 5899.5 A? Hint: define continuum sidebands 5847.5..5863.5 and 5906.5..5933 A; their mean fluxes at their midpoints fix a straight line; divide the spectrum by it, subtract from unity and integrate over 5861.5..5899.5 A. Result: 3.6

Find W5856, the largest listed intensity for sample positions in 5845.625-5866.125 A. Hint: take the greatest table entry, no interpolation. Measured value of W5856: 1.99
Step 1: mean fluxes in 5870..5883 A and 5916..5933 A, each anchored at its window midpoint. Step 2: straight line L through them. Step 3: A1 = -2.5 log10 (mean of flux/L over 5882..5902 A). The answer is 0.18 mag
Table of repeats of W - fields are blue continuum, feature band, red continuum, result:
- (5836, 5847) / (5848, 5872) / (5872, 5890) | 0.73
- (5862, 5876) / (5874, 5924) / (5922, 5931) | 3.98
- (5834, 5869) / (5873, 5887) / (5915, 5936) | 1.11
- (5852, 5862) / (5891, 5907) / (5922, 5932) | 2.49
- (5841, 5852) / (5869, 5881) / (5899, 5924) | 0.63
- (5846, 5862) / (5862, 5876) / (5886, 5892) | -0.76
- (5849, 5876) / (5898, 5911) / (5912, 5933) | 0.99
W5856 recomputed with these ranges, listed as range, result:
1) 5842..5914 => 2.15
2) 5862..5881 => 1.95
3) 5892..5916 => 1.96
